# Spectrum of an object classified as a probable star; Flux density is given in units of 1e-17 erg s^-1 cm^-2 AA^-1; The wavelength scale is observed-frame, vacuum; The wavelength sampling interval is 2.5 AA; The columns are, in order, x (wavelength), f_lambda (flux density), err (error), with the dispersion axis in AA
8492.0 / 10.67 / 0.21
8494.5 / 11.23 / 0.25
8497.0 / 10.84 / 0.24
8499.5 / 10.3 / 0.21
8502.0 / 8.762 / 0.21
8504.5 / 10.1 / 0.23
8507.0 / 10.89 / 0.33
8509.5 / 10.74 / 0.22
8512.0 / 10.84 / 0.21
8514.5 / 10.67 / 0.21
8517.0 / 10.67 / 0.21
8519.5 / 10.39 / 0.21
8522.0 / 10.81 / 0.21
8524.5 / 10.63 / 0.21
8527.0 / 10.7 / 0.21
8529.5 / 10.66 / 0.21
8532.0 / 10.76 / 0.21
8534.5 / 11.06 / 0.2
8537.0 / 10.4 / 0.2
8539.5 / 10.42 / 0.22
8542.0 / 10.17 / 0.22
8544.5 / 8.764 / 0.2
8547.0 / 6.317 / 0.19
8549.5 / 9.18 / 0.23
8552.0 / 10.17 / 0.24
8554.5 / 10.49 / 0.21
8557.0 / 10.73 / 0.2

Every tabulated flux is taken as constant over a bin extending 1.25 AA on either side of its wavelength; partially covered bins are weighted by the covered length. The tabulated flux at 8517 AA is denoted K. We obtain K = 10.67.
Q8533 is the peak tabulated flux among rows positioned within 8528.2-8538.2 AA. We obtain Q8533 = 11.06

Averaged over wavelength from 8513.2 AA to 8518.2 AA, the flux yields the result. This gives 10.7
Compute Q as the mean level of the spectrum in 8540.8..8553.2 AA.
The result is 8.91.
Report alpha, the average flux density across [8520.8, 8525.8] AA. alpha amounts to 10.7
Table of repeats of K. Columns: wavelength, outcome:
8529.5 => 10.66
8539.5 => 10.42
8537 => 10.4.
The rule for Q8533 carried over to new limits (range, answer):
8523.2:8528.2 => 10.7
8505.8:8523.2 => 10.89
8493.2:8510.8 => 11.23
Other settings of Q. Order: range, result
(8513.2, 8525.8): 10.6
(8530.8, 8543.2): 10.6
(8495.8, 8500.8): 10.5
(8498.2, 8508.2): 10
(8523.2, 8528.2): 10.7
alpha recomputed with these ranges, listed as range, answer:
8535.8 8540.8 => 10.4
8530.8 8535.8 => 10.9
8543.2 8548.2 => 7.58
